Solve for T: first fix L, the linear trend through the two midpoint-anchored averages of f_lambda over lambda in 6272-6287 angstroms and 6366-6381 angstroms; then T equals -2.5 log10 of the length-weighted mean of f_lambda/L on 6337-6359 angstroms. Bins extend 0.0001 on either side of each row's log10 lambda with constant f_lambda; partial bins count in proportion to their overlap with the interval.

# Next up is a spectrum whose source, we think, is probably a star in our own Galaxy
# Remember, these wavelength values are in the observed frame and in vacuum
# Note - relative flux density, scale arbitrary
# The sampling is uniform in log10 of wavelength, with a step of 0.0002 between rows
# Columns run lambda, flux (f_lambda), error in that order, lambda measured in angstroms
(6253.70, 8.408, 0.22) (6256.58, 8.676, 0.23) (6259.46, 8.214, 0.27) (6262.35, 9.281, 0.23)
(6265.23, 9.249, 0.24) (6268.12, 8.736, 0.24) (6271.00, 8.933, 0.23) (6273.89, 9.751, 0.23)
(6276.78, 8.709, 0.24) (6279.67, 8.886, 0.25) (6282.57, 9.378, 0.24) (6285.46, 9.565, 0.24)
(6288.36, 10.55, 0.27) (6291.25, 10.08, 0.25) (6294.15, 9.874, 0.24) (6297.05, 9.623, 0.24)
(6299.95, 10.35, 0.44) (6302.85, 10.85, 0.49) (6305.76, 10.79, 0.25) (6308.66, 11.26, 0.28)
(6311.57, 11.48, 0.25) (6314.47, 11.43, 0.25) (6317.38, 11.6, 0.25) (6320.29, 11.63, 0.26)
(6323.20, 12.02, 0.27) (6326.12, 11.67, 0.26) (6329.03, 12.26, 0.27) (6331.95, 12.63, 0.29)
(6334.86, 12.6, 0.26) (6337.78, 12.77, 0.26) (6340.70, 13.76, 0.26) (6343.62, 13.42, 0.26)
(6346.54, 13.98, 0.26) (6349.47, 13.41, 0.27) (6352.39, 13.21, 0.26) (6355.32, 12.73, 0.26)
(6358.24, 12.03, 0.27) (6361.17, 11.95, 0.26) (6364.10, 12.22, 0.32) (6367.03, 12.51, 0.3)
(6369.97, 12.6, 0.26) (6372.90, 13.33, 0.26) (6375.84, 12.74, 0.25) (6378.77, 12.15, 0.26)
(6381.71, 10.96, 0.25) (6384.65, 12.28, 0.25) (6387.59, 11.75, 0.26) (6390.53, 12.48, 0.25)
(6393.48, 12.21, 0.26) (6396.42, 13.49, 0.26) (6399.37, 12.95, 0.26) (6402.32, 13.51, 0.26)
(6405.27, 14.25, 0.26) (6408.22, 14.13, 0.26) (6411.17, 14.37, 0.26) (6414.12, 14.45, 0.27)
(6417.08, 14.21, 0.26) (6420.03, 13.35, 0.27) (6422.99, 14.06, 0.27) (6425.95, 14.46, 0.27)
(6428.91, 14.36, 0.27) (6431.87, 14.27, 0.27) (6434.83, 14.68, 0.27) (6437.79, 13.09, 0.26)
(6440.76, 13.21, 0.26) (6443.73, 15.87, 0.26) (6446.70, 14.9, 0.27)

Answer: -0.135 mag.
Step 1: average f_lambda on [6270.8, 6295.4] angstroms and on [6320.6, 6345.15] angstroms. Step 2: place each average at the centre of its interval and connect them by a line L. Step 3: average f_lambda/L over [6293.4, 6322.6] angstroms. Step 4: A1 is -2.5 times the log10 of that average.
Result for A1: 0.013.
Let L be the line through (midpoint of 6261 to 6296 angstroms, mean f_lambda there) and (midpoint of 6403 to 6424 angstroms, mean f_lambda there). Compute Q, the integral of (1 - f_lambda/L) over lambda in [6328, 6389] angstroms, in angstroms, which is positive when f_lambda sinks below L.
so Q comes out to -2.5 angstroms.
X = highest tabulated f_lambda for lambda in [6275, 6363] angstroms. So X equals 13.98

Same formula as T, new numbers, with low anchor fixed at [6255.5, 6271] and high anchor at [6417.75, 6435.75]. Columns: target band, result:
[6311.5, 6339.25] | -0.110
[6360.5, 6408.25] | 0.013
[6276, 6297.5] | 0.001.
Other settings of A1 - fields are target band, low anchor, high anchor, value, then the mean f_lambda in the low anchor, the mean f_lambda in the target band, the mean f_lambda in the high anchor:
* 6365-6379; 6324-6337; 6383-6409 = 0.00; 12.3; 12.7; 13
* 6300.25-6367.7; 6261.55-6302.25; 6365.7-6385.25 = -0.10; 9.53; 12.2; 12.4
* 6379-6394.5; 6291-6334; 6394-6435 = 0.11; 11.2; 11.9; 14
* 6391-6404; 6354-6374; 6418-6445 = 0.02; 12.5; 13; 14.1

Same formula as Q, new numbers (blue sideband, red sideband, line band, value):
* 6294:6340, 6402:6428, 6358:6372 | 0.5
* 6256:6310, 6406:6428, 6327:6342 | -1.8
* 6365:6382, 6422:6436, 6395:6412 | -0.3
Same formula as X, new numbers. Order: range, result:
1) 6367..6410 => 14.25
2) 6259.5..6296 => 10.55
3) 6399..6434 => 14.46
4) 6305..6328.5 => 12.02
